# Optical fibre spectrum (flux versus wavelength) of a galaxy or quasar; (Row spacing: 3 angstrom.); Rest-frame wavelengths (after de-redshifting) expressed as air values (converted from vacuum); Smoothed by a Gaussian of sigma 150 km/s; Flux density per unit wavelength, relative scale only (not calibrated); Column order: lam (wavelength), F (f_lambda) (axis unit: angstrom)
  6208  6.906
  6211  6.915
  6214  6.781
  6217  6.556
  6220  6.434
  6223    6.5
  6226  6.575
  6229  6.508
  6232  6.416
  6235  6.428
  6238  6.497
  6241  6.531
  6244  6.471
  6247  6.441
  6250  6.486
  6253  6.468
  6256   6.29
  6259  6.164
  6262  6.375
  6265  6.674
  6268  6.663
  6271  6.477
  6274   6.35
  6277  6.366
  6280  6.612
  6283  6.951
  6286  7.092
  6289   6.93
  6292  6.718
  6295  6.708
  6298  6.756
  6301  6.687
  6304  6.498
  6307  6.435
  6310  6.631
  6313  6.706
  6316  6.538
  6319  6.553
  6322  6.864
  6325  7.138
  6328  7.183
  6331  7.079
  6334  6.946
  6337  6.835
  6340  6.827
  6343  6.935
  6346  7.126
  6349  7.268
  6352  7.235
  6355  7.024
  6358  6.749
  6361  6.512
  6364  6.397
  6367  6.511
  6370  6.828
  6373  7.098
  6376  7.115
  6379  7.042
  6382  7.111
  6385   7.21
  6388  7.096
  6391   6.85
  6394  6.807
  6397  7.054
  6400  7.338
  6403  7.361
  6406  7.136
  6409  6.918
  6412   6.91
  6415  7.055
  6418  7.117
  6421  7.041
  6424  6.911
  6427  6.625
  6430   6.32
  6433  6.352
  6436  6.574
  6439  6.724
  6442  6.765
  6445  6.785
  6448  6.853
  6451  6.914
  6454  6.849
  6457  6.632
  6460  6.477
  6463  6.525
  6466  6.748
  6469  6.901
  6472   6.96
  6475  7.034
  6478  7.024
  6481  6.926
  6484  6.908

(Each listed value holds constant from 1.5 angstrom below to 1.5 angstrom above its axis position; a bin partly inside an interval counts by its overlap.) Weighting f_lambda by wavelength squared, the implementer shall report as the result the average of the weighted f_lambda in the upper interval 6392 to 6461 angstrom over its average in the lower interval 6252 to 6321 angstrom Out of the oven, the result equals 1.09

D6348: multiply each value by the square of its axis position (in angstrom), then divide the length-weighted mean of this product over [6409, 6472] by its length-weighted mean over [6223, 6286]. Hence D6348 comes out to 1.10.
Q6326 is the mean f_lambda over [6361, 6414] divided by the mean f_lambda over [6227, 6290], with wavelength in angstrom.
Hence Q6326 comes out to 1.07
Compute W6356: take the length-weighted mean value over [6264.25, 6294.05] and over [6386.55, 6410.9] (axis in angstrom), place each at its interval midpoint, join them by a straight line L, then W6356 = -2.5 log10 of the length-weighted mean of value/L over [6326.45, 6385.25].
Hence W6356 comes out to 0.00 mag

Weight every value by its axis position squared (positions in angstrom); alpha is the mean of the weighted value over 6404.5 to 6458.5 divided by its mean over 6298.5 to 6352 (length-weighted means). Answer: 1.03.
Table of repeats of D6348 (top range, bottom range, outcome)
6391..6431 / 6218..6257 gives 1.14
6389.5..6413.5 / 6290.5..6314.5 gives 1.09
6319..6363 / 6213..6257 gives 1.11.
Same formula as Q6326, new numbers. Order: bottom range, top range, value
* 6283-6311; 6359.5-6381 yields 1.01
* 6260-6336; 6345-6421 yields 1.04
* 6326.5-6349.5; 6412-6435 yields 0.97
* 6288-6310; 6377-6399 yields 1.05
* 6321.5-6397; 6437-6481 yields 0.98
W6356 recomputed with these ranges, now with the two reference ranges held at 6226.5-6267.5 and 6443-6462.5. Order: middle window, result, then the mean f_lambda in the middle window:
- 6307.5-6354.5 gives -0.06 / 6.92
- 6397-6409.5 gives -0.08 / 7.19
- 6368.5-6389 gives -0.07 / 7.07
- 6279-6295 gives -0.06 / 6.85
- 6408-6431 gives -0.03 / 6.87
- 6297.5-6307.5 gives -0.01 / 6.59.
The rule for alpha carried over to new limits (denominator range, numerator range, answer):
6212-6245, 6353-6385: 1.10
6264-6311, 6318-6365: 1.06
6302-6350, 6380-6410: 1.06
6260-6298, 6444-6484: 1.09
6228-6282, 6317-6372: 1.10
